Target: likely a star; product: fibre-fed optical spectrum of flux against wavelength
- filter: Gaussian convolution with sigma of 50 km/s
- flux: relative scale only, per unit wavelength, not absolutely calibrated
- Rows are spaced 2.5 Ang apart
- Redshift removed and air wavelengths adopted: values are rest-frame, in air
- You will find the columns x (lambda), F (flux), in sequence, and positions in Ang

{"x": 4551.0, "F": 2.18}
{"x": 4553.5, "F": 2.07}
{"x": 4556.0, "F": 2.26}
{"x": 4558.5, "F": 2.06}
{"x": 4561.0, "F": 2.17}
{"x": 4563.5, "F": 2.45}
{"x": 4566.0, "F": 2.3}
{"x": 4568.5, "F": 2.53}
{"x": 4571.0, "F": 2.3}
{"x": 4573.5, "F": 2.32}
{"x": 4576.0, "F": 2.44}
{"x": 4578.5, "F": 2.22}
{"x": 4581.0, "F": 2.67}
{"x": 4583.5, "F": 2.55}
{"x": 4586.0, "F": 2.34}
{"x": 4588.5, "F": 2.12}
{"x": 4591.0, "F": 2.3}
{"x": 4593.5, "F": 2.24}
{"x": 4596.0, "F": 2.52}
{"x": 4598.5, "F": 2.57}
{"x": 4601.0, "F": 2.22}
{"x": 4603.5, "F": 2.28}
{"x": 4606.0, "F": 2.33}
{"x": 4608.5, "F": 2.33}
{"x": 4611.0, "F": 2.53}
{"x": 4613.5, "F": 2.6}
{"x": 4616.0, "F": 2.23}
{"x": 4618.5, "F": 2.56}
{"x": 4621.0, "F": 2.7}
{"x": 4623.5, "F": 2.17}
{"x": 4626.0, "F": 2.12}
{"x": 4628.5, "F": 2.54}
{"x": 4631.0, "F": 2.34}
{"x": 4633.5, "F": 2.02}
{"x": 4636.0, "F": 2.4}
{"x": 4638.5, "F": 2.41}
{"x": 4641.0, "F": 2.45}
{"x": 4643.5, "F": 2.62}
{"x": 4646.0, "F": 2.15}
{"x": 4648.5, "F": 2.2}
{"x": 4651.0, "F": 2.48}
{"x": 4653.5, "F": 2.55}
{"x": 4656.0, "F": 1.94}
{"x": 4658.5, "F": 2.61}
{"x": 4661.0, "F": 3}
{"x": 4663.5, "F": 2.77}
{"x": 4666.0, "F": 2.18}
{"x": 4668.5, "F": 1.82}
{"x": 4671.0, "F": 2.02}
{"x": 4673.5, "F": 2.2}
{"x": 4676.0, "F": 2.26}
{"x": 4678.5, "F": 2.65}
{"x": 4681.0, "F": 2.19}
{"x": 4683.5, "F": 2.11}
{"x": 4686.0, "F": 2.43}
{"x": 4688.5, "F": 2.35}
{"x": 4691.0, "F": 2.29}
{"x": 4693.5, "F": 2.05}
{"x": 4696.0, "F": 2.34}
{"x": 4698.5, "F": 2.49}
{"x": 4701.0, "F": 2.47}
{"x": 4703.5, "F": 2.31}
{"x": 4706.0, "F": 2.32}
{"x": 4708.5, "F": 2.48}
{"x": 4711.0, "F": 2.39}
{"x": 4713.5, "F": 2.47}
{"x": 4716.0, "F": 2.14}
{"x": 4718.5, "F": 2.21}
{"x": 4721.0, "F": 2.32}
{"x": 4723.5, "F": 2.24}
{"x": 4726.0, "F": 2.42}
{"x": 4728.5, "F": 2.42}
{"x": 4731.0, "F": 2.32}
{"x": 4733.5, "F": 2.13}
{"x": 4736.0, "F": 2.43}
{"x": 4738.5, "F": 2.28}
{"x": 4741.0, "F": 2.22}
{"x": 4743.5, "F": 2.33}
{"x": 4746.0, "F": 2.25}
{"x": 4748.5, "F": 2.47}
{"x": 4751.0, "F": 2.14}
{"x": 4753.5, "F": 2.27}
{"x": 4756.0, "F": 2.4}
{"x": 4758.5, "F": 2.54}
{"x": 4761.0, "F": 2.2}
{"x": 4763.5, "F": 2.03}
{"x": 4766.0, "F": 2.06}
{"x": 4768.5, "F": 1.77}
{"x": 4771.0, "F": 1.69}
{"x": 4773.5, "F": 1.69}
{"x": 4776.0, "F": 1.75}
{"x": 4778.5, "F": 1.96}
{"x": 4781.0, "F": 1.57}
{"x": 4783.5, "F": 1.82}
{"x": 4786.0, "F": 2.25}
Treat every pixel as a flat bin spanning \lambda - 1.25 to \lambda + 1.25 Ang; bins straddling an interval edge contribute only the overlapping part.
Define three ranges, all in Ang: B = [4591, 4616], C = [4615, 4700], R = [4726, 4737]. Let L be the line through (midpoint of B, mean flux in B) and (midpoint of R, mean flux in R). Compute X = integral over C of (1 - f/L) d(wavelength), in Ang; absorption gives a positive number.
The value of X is 0.8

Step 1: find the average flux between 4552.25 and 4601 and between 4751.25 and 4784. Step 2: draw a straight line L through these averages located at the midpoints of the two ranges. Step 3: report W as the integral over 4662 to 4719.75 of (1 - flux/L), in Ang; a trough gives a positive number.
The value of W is -4.8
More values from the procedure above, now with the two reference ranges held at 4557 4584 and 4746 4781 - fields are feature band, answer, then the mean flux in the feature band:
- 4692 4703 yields -0.9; 2.33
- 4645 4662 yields -1.4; 2.41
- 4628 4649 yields -0.9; 2.35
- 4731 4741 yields -0.8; 2.28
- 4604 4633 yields -1.3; 2.39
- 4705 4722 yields -1.5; 2.33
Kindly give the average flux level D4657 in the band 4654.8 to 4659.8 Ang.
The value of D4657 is 2.29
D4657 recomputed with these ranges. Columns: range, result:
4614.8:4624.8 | 2.41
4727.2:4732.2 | 2.37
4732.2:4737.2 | 2.28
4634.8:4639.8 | 2.41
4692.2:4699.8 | 2.29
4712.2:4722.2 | 2.29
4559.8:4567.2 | 2.31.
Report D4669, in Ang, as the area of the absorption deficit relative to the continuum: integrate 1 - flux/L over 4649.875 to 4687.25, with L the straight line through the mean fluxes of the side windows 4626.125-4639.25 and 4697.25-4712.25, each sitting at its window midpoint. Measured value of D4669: 0.28 Ang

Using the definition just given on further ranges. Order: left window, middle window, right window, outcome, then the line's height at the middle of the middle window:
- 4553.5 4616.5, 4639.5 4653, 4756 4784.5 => -1.07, 2.21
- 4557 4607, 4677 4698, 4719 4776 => -0.51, 2.25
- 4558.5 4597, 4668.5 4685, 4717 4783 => 0.22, 2.24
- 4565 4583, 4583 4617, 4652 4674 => 0.33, 2.39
